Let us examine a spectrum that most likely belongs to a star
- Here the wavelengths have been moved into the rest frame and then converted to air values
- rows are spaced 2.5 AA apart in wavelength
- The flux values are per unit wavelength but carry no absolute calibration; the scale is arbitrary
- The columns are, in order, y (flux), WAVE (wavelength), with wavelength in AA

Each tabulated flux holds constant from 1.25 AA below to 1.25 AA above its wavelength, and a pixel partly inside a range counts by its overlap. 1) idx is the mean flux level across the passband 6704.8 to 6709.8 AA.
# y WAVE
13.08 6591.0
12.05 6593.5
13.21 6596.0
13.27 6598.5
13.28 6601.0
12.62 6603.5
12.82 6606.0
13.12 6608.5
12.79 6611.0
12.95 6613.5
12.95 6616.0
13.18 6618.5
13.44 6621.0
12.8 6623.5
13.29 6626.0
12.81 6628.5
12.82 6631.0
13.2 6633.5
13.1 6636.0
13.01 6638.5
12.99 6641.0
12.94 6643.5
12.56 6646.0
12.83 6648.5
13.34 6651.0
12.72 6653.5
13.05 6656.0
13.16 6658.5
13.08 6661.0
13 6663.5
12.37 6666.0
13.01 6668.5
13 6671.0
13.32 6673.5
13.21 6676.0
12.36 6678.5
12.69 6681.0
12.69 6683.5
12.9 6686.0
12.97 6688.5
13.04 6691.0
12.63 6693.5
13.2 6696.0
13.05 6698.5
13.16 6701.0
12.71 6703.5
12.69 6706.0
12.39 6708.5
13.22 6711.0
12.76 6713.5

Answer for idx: 12.5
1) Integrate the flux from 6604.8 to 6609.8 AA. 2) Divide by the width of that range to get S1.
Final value 13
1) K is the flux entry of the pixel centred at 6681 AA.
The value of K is 12.69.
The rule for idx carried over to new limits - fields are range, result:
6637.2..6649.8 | 12.9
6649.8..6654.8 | 13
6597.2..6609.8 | 13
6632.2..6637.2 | 13.1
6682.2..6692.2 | 12.9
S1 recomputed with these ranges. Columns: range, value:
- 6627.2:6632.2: 12.8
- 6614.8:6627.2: 13.1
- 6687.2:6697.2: 13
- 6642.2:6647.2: 12.8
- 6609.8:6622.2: 13.1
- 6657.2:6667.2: 12.9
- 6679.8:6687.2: 12.8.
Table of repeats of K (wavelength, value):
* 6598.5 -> 13.27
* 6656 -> 13.05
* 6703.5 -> 12.71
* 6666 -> 12.37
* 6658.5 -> 13.16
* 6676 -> 13.21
